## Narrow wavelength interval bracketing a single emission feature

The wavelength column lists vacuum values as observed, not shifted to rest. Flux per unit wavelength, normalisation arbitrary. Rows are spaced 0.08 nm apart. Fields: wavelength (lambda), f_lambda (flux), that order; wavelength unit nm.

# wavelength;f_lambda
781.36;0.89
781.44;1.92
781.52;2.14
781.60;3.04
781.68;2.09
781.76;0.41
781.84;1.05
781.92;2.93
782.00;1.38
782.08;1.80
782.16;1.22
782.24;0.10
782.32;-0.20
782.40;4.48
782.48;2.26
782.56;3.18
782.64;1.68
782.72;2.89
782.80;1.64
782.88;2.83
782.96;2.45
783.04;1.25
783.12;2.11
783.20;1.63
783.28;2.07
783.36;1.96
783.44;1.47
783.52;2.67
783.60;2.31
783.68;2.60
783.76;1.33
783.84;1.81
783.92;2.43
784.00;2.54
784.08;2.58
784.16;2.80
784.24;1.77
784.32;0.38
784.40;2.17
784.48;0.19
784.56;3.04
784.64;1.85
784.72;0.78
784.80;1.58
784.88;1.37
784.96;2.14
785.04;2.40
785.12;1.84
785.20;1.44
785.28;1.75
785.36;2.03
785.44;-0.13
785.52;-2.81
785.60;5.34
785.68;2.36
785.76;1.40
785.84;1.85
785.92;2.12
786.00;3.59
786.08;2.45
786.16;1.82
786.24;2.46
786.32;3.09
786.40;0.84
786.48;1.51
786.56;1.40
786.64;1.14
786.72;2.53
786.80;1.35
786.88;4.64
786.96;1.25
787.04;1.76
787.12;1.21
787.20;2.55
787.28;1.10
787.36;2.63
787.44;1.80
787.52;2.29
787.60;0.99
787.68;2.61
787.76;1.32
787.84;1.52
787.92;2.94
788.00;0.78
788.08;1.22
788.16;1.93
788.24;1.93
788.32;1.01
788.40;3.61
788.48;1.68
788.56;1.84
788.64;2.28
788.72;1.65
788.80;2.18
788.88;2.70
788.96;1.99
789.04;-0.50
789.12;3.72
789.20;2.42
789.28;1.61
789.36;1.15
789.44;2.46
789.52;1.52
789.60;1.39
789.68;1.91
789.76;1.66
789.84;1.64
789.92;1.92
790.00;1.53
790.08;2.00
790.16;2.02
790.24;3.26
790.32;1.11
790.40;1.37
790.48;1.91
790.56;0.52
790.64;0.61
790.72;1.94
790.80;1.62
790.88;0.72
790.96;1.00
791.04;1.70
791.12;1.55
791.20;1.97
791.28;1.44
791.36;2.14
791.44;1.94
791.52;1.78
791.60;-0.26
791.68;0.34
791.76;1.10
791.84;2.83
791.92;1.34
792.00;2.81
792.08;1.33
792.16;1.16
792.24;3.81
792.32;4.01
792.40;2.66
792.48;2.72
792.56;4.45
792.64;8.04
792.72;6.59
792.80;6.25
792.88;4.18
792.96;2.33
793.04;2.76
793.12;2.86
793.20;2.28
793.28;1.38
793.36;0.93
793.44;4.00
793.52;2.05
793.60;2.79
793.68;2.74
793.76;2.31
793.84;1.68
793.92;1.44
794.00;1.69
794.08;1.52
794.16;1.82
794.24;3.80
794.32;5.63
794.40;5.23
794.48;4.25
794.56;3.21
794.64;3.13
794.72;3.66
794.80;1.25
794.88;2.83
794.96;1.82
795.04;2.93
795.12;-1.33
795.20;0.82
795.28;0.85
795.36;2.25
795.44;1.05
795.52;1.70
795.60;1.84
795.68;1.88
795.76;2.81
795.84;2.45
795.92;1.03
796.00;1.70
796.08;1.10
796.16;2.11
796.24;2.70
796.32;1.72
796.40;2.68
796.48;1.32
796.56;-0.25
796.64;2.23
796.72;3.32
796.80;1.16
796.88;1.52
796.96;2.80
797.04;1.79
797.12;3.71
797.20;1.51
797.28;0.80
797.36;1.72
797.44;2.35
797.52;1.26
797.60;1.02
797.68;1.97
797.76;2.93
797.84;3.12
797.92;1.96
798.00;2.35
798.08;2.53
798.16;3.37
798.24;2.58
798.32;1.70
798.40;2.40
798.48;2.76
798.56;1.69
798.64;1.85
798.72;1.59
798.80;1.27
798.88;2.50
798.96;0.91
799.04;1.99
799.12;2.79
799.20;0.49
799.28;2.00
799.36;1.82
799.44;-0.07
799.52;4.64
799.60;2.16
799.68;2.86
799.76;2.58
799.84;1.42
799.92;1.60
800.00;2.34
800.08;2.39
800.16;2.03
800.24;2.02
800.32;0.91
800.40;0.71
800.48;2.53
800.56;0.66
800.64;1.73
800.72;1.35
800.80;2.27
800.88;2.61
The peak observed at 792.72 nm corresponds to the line [S II] 6716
